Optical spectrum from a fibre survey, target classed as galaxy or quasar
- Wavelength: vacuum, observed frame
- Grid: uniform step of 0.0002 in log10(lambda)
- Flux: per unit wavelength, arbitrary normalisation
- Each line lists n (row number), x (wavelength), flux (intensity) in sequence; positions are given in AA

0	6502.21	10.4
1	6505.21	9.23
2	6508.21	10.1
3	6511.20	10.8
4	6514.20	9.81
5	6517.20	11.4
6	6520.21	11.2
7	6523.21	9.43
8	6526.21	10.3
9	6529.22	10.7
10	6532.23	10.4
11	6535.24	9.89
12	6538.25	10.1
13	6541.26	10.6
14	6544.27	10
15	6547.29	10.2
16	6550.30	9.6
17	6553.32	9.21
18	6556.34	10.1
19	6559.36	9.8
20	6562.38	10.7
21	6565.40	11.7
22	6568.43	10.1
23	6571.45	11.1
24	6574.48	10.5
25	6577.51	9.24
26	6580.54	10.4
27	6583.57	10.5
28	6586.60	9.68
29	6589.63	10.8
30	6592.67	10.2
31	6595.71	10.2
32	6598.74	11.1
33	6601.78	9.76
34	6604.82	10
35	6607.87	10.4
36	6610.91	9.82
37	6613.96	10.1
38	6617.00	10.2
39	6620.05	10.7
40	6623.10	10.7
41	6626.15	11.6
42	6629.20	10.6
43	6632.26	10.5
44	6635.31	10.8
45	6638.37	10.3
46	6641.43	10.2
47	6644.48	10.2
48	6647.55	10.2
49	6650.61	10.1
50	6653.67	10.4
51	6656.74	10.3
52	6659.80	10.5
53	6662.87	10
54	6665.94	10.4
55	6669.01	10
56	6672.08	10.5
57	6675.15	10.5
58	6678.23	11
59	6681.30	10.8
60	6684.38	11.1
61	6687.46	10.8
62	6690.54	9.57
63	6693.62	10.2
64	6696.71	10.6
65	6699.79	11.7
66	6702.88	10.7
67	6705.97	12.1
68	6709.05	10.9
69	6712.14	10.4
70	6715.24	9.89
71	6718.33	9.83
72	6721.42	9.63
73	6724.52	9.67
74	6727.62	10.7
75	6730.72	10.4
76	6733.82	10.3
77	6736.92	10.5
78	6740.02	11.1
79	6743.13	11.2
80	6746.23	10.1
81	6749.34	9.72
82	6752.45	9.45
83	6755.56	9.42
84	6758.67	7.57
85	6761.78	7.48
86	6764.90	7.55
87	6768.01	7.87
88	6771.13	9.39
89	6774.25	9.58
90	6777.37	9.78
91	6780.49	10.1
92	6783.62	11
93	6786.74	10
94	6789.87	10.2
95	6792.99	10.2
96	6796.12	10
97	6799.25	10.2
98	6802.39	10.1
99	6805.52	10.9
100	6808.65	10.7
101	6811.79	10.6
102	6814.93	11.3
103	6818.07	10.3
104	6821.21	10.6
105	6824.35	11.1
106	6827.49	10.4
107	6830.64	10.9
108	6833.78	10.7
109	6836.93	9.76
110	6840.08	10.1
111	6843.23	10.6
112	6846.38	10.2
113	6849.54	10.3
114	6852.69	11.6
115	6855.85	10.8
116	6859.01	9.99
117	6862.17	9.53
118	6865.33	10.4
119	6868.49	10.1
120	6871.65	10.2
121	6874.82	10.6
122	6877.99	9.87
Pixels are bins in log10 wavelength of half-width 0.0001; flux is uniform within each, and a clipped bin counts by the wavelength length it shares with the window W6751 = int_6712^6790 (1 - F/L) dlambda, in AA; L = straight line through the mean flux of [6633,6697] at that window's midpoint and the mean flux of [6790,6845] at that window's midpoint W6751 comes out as 5.6 AA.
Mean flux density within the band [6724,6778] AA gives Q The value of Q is 9.54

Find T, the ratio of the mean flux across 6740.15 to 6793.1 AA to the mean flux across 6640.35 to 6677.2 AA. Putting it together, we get 0.9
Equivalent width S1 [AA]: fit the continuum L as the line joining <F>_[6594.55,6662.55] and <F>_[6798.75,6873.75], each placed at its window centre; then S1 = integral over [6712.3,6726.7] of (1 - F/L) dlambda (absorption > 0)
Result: 0.8 AA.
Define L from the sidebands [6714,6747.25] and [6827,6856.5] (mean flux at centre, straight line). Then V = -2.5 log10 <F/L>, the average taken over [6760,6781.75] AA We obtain 0.18 mag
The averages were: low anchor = 10.3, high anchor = 10.5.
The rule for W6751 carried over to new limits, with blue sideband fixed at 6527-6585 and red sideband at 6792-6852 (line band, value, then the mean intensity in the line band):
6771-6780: 0.7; 9.68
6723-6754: 0.3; 10.3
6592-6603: -0.1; 10.3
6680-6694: -0.2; 10.5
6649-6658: 0.1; 10.3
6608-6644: -0.6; 10.5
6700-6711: -0.9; 11.3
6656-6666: 0.1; 10.3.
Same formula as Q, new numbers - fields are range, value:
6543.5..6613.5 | 10.2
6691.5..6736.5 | 10.5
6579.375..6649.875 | 10.4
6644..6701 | 10.5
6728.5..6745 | 10.7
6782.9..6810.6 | 10.4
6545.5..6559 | 9.78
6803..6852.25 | 10.6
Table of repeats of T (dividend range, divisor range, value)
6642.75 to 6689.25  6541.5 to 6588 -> 1.02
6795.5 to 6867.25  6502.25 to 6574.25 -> 1.02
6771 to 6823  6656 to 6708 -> 0.97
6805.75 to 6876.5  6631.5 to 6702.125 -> 1.00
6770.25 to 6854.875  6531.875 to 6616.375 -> 1.02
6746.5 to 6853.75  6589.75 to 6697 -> 0.96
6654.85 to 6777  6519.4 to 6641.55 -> 0.98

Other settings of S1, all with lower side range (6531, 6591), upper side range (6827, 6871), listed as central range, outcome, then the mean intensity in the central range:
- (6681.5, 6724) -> -1.0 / 10.6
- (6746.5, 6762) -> 2.1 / 8.95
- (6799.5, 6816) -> -0.5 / 10.7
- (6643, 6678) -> -0.1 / 10.3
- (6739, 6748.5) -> -0.3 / 10.7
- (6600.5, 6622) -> 0.2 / 10.2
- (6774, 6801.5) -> 0.5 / 10.1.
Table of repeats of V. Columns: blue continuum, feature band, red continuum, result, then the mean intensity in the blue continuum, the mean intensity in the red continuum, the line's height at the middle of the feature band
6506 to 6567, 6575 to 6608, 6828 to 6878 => 0.01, 10.3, 10.4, 10.3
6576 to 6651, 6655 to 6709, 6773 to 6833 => -0.03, 10.3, 10.4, 10.4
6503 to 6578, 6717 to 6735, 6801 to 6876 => 0.03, 10.3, 10.5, 10.4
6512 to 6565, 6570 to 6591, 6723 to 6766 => -0.02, 10.2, 9.67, 10.1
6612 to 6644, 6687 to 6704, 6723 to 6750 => -0.01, 10.5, 10.4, 10.5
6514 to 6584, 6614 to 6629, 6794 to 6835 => -0.04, 10.3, 10.6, 10.4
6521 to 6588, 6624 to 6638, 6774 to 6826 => -0.06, 10.2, 10.4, 10.3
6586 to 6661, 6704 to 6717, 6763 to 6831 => -0.06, 10.4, 10.1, 10.2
